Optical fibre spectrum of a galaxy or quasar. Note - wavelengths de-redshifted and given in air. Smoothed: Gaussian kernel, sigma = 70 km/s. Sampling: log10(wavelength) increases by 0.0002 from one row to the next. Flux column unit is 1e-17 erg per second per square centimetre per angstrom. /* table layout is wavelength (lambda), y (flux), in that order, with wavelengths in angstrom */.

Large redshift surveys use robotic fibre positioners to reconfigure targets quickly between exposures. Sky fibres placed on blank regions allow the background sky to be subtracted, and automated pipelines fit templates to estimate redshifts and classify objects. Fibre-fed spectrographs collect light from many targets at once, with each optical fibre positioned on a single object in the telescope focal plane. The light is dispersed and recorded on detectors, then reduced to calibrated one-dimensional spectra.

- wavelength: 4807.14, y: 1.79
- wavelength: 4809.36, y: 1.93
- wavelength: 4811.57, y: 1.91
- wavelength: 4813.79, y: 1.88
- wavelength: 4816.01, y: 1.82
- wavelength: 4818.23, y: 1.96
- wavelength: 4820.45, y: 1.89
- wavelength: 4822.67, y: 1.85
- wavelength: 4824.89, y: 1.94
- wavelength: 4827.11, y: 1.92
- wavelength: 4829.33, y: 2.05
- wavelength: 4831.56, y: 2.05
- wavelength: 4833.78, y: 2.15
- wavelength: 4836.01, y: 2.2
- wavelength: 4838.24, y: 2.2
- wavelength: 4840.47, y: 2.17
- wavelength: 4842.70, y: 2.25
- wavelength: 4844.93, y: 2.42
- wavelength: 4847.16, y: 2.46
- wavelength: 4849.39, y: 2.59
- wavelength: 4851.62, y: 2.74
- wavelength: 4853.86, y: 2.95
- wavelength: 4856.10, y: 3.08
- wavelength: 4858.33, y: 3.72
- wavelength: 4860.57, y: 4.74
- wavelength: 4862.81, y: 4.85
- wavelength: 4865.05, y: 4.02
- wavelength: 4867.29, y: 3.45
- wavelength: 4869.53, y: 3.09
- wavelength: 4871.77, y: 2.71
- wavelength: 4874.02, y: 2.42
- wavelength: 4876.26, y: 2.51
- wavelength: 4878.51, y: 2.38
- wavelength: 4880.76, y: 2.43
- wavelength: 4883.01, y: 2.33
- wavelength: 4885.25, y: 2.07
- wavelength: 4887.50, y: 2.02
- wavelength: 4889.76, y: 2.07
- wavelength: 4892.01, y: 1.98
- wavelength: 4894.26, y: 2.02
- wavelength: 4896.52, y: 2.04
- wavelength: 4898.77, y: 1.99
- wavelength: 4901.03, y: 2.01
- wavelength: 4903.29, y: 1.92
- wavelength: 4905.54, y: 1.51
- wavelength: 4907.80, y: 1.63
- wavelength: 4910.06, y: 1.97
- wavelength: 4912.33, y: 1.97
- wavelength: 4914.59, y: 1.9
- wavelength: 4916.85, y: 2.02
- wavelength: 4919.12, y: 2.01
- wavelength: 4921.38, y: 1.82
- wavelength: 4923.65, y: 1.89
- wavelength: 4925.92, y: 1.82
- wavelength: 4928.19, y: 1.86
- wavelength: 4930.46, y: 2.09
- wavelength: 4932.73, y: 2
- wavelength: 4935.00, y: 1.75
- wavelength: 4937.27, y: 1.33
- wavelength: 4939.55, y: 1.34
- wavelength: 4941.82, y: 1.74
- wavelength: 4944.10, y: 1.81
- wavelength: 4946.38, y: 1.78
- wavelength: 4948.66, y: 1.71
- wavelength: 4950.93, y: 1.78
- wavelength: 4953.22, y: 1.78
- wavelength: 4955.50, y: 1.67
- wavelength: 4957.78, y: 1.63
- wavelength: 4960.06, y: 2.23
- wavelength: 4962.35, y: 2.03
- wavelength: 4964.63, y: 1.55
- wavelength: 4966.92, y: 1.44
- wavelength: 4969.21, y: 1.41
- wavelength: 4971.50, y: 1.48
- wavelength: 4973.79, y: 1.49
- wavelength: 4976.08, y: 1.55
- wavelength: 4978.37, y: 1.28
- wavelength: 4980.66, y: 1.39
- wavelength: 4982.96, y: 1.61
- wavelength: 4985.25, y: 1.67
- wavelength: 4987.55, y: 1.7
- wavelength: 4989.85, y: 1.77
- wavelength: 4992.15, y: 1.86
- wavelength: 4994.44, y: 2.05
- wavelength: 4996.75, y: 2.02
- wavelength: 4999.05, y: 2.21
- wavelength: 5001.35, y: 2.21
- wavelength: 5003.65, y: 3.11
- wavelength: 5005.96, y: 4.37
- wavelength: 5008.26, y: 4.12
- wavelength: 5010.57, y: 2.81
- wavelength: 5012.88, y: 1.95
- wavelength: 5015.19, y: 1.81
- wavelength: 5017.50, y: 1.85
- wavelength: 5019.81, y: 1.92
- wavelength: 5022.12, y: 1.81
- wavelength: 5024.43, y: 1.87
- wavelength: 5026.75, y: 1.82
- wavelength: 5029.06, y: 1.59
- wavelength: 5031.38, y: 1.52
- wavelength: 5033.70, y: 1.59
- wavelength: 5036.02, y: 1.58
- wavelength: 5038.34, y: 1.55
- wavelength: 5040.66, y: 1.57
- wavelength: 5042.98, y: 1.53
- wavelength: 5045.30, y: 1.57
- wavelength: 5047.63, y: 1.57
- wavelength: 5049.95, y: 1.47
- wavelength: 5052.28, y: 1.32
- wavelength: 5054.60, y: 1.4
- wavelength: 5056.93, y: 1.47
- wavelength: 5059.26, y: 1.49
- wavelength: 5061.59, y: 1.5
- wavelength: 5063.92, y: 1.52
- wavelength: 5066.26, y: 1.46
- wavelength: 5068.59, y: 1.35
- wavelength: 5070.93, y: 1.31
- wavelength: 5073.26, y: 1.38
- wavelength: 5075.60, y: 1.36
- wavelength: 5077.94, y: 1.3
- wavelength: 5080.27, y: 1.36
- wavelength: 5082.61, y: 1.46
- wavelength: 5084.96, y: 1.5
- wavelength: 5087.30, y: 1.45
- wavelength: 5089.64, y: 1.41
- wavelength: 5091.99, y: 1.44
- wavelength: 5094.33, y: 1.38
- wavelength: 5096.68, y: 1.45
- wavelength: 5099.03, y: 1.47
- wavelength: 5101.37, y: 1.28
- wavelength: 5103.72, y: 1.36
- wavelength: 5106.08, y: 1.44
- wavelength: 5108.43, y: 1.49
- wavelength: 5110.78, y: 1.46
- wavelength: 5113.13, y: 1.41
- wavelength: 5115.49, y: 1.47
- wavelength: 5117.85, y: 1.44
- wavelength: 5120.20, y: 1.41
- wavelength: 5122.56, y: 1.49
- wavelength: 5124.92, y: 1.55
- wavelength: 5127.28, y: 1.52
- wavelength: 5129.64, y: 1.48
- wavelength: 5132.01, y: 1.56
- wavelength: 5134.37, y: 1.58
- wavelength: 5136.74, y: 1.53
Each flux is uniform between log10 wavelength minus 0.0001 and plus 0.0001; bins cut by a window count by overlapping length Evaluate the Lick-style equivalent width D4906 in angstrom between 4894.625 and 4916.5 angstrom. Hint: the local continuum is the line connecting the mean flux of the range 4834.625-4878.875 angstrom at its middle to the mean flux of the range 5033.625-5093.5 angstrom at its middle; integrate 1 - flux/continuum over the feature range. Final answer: 6.0 angstrom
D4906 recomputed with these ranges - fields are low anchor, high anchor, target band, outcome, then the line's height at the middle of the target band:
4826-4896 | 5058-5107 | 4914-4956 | 8.2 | 2.23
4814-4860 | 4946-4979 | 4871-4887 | -2.1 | 2.11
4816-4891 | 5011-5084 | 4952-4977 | 4.3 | 2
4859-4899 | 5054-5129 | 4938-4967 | 7.1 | 2.3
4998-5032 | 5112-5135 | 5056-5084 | 7.3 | 1.91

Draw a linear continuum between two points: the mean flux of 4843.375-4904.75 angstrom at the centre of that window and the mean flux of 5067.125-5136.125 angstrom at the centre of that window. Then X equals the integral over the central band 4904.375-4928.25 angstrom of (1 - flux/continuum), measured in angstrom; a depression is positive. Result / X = 5.9 angstrom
